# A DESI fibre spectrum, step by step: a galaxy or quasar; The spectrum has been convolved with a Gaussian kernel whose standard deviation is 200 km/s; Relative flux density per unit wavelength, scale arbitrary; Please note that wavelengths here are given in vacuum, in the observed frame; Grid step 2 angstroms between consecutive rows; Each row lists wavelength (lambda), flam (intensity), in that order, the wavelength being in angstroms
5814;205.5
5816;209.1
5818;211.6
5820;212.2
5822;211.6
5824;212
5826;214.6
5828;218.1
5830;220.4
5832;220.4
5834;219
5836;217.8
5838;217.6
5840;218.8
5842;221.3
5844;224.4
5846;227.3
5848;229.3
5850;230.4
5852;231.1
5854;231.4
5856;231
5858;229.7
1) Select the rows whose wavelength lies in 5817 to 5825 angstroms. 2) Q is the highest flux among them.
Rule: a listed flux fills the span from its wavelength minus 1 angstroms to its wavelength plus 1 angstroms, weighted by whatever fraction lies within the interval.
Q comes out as 212.2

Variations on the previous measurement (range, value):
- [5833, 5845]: 224.4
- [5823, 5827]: 214.6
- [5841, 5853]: 231.1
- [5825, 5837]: 220.4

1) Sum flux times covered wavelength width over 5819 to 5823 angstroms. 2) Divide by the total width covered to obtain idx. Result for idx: 212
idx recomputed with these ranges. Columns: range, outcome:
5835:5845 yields 220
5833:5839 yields 218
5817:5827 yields 212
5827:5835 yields 219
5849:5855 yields 231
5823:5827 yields 213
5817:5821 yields 212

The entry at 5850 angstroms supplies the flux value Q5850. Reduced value 230.4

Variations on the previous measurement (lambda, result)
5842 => 221.3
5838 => 217.6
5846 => 227.3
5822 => 211.6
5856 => 231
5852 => 231.1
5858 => 229.7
